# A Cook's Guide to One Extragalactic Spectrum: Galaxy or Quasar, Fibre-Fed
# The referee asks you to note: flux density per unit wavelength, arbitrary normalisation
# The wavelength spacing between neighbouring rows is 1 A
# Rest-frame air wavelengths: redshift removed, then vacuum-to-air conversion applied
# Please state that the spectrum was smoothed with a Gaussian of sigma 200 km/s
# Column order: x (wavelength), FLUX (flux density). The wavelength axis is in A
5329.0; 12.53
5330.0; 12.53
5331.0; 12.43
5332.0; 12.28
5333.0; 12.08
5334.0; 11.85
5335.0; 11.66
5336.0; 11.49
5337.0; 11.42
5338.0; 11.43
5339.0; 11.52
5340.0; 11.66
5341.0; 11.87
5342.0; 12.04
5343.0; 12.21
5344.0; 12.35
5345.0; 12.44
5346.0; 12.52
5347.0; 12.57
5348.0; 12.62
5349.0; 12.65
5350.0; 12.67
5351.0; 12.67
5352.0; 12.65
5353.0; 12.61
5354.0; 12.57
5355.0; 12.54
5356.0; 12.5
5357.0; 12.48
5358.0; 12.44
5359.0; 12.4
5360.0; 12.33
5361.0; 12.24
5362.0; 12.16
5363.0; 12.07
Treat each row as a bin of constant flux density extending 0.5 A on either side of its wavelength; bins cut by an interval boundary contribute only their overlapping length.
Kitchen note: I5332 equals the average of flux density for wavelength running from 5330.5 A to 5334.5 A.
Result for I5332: 12.2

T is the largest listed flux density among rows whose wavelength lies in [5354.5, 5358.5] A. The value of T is 12.54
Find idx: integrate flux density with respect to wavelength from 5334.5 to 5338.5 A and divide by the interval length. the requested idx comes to 11.5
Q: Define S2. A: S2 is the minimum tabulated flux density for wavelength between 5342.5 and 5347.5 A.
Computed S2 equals 12.21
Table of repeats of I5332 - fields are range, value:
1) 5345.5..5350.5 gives 12.6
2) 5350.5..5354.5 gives 12.6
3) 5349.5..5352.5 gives 12.7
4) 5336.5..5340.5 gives 11.5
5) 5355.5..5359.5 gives 12.5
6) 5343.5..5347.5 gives 12.5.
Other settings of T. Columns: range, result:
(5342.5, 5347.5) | 12.57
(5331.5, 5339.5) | 12.28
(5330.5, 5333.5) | 12.43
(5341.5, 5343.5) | 12.21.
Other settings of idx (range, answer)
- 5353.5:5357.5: 12.5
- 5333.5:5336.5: 11.7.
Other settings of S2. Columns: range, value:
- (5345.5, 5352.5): 12.52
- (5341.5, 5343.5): 12.04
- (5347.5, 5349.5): 12.62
